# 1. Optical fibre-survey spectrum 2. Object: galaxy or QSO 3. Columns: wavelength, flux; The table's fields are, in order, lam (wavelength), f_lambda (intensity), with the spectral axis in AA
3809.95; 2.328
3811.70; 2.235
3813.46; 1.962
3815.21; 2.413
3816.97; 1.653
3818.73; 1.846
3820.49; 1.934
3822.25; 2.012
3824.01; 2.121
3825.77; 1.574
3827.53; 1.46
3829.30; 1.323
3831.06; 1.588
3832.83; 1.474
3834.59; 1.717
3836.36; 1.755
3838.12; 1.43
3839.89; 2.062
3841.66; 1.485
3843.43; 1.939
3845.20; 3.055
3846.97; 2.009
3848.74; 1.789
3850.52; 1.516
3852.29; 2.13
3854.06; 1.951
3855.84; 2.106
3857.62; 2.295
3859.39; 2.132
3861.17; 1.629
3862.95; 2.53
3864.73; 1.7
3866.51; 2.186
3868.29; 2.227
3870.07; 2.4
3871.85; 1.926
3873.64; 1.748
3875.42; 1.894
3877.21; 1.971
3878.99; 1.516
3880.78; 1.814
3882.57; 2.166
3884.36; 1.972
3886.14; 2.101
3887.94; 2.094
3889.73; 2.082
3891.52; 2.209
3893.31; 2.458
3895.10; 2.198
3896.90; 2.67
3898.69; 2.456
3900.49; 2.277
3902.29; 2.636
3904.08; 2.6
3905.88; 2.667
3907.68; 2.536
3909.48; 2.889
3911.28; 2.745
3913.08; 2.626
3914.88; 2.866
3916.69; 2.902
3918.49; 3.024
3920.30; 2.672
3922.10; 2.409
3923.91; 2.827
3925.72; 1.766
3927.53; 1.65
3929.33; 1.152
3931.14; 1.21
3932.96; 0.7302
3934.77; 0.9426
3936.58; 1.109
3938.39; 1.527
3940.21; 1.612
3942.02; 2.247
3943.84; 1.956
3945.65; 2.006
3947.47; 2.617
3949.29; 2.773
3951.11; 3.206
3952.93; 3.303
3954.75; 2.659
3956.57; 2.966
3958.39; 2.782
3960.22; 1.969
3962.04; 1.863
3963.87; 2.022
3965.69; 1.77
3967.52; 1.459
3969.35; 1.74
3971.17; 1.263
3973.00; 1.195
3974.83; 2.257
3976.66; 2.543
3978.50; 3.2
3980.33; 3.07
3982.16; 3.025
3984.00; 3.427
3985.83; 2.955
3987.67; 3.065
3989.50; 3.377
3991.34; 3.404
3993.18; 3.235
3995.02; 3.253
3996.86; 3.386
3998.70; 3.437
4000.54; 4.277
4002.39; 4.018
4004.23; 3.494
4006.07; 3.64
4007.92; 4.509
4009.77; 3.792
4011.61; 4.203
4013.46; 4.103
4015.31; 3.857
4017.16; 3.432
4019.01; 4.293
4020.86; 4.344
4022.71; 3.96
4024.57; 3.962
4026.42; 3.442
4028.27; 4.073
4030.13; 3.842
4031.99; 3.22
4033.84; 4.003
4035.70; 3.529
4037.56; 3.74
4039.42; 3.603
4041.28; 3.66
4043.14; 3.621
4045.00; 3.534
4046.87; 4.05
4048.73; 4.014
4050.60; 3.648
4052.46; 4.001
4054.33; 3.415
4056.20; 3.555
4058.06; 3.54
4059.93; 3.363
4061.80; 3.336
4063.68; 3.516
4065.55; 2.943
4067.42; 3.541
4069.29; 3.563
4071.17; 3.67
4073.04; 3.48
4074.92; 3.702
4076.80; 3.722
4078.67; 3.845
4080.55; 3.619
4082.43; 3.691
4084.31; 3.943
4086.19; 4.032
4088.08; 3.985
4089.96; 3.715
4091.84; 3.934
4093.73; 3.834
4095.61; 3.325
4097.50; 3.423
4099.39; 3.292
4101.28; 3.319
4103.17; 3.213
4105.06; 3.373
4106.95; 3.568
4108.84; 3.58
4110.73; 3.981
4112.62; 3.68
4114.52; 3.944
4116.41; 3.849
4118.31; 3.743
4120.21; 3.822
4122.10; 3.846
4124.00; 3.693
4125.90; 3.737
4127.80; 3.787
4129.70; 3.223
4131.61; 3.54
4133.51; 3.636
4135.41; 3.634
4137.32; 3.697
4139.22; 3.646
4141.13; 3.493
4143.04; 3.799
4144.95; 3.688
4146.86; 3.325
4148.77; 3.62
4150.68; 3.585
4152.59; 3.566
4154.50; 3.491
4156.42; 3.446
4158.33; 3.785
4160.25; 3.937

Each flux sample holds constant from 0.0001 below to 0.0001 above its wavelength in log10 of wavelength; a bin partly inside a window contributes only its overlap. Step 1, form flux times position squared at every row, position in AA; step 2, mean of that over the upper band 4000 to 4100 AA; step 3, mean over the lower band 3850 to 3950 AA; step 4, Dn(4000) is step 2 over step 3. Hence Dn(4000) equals 1.89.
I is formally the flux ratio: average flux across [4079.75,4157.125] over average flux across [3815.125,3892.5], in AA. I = 1.9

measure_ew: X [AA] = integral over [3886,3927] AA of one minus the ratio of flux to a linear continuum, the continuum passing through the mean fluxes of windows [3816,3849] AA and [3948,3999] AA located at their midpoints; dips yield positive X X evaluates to -4.68 AA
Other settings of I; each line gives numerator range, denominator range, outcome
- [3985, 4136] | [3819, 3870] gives 1.93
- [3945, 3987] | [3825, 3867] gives 1.31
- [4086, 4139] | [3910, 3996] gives 1.55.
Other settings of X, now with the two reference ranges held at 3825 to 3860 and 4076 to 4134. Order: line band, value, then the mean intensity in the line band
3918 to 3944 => 7.2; 1.76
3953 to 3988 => 4.4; 2.39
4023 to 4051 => -4.7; 3.74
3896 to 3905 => -1.1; 2.53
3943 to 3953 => 0.0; 2.59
